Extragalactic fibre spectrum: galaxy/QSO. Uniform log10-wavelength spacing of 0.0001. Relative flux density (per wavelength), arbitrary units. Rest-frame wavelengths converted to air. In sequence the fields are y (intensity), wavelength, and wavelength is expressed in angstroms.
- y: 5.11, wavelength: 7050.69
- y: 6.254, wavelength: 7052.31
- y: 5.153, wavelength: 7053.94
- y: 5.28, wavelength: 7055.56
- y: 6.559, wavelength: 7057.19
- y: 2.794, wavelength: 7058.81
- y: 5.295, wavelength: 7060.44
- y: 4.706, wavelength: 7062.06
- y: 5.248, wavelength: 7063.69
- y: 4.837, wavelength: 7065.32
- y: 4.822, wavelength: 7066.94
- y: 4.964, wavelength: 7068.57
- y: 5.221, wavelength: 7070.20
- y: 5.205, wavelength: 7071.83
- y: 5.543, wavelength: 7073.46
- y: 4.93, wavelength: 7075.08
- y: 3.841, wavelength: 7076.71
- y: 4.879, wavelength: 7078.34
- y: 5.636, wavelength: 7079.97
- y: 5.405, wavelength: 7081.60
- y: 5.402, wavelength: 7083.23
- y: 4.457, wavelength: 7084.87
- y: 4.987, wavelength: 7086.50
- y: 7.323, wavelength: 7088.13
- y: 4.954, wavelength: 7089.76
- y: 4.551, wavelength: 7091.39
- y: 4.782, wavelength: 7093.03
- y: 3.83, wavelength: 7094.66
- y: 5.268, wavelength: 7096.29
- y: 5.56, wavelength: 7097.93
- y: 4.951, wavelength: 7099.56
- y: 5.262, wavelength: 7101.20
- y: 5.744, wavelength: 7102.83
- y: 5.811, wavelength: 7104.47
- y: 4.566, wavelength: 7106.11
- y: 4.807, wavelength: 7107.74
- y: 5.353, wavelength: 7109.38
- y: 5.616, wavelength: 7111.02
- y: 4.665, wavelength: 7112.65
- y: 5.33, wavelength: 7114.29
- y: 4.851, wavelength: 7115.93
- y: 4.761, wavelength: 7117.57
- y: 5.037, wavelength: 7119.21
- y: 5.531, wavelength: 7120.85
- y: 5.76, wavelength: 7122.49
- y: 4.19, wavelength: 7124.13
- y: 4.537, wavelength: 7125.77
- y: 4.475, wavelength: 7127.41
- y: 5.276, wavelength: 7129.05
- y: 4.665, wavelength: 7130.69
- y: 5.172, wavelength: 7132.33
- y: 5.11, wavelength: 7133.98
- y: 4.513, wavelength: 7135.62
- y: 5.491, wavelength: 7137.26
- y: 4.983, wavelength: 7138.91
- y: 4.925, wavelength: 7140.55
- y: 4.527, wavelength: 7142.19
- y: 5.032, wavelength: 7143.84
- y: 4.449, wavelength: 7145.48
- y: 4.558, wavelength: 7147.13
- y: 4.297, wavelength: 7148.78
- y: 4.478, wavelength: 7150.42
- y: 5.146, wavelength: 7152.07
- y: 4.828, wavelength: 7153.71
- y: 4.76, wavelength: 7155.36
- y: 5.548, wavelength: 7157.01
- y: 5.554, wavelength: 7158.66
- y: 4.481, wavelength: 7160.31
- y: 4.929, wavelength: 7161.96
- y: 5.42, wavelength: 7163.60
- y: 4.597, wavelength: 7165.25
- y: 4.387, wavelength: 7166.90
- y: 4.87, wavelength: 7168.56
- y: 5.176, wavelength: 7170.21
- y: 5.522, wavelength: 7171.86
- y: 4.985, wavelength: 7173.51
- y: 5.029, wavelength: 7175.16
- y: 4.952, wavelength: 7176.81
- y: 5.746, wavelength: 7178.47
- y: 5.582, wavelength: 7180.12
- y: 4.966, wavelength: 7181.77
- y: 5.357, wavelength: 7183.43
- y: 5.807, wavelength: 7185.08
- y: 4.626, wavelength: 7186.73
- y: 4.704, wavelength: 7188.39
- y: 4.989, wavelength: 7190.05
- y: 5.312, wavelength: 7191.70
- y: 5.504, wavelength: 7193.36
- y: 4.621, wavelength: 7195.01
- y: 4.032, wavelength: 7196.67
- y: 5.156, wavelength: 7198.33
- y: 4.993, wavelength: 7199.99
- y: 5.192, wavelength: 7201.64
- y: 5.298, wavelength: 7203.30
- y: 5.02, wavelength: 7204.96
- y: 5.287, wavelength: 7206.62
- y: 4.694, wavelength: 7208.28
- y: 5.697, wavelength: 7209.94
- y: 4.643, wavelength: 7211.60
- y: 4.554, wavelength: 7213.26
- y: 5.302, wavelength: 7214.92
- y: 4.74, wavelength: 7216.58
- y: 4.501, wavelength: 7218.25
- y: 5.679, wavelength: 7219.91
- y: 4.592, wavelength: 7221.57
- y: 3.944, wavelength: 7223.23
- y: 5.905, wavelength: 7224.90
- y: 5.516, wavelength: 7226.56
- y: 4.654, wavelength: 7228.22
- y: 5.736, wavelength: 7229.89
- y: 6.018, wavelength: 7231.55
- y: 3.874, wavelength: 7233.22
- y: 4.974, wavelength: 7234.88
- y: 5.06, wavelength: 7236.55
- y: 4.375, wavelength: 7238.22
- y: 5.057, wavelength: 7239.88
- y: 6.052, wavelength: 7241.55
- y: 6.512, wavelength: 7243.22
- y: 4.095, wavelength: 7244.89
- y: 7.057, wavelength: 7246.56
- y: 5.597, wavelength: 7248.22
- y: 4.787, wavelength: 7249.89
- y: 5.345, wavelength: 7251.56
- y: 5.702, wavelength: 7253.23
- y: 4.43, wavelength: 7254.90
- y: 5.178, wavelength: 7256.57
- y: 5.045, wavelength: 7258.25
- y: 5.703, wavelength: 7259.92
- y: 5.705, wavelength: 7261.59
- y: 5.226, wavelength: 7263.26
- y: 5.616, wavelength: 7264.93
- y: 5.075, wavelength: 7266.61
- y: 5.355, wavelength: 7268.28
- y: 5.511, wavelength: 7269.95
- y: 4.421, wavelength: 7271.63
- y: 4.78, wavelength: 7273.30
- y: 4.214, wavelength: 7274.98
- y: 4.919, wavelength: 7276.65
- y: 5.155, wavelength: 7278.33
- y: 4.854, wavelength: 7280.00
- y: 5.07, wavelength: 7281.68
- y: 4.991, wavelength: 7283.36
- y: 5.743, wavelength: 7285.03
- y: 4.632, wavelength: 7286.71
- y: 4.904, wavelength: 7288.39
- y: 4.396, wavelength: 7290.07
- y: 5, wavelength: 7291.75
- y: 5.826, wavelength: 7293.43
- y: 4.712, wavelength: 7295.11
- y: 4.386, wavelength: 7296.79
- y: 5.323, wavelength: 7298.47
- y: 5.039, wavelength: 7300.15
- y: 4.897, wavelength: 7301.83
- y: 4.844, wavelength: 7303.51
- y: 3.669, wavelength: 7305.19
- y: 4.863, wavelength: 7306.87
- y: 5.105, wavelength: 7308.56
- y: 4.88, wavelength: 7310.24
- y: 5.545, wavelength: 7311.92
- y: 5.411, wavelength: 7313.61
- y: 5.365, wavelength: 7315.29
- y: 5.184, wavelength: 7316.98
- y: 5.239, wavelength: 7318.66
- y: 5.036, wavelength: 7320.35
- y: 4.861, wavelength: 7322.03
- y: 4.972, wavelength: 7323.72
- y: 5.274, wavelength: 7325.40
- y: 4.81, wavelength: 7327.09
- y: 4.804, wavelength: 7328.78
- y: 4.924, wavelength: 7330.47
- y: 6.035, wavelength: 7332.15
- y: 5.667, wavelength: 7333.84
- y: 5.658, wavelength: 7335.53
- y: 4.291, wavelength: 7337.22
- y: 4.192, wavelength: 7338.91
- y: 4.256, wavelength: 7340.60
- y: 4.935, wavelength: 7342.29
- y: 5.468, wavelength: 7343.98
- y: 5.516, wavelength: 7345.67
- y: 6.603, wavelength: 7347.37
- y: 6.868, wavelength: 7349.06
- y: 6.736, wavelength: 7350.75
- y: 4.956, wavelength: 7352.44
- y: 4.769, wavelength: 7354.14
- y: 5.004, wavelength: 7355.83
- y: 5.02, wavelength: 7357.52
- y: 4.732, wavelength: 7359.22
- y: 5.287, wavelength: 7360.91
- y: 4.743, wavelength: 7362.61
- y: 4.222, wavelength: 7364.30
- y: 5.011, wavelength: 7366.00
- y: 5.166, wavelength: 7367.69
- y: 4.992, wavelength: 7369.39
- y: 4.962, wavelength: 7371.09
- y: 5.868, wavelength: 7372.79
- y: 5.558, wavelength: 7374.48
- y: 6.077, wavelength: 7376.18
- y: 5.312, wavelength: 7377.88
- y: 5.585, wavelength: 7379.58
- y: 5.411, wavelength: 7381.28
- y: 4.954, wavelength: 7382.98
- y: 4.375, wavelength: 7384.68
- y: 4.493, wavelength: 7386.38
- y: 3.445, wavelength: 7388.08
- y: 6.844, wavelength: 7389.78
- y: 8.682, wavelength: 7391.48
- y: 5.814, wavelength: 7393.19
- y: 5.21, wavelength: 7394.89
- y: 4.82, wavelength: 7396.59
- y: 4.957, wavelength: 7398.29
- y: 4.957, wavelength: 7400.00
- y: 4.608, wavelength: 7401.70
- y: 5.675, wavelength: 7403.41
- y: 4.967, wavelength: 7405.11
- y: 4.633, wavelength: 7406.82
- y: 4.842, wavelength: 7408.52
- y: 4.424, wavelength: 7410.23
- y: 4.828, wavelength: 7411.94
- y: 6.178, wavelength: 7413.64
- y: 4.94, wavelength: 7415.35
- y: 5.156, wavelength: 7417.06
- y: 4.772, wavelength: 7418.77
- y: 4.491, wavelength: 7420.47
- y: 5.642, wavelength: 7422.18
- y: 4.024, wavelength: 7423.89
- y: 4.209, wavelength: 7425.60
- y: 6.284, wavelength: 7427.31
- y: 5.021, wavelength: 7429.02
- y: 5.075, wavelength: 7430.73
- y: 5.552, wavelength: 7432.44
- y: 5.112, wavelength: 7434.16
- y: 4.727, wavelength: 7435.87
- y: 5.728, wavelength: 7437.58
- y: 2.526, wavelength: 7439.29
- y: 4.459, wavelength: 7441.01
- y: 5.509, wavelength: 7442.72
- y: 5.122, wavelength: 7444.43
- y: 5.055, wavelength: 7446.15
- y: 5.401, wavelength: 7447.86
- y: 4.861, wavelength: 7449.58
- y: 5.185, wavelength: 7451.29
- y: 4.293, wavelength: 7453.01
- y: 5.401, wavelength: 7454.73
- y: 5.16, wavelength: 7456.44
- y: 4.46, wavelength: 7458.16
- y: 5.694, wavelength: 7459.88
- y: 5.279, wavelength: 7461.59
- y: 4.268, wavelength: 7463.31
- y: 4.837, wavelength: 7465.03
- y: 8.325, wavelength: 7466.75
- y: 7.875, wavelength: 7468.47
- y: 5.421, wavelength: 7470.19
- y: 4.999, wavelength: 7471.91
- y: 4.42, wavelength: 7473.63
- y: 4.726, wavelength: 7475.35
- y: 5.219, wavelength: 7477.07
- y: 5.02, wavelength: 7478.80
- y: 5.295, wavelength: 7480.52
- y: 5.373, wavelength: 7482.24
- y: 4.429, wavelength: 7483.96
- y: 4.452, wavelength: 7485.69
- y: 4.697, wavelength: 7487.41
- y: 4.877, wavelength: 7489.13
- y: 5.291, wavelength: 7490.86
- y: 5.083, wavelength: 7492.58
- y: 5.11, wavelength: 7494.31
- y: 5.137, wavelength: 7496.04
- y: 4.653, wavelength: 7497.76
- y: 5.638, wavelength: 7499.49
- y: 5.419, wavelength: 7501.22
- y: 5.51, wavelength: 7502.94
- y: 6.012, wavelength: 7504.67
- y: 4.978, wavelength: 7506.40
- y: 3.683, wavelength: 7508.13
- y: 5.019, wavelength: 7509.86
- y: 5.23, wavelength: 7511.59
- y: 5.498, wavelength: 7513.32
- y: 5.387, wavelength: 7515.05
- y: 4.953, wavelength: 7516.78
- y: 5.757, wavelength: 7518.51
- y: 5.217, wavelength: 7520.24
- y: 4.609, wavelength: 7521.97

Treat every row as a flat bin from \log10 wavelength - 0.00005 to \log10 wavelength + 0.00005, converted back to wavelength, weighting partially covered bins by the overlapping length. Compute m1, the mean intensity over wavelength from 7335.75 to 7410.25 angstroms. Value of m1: 5.22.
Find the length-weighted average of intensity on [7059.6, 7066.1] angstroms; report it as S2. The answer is 5.01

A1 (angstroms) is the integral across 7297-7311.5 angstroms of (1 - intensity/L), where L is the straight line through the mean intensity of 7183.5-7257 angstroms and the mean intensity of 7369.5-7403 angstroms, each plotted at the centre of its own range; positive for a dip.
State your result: 1.13 angstroms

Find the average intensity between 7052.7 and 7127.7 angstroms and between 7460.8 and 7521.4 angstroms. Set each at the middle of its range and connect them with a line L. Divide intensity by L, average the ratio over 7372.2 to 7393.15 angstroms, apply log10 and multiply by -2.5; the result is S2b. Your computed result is -0.08 mag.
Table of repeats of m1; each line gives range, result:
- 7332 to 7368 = 5.22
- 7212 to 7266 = 5.2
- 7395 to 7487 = 5.07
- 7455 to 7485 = 5.34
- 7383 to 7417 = 5.19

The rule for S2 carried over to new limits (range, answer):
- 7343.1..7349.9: 6.1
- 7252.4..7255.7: 5.07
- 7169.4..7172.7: 5.35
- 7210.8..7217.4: 4.81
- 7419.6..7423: 5.07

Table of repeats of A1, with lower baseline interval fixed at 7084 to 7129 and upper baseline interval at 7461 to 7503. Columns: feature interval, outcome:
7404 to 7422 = 0.9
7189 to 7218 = 0.7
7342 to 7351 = -1.5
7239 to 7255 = -1.1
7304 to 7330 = 0.9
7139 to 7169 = 1.6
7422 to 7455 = 1.8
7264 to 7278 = 0.4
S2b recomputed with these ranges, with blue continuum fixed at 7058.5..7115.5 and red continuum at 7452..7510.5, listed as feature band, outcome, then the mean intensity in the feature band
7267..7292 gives 0.04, 4.93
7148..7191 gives 0.01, 5.03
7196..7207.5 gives 0.02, 5.01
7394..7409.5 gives 0.04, 4.96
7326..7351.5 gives -0.05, 5.38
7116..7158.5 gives 0.04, 4.89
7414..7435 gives 0.02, 5.05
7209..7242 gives 0.02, 5.03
